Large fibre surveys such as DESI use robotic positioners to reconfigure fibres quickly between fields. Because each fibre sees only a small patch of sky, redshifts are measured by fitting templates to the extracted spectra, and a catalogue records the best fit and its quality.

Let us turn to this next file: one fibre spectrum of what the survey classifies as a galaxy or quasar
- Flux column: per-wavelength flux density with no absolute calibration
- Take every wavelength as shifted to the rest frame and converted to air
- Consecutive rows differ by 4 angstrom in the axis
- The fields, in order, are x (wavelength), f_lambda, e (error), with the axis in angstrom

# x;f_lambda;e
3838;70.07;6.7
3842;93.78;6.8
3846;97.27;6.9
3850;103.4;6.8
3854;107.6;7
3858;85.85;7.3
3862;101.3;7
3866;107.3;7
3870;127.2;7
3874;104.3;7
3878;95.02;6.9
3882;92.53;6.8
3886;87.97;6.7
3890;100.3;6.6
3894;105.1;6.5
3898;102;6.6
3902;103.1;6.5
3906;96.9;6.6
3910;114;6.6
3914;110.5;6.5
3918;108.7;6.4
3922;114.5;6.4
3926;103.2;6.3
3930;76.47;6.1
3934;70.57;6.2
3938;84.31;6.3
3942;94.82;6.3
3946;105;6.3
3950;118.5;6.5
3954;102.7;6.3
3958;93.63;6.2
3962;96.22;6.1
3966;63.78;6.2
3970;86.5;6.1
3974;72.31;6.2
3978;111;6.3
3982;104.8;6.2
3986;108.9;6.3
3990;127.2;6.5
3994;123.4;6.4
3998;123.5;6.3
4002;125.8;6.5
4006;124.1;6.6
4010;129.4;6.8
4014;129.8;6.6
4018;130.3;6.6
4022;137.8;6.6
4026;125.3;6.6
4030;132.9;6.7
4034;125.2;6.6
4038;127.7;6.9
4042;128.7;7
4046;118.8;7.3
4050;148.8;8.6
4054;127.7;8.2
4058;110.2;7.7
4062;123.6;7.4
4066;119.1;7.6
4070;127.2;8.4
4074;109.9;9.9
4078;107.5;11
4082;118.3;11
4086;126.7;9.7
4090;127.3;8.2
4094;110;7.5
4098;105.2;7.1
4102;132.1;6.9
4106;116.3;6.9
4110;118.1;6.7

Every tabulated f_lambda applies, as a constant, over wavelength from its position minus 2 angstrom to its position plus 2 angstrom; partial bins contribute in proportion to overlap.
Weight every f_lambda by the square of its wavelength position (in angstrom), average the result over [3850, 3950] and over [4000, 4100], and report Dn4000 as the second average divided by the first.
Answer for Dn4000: 1.3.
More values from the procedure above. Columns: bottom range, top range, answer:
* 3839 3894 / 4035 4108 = 1.35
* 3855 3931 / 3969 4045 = 1.25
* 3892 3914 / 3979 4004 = 1.18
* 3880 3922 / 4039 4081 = 1.29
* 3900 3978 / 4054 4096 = 1.32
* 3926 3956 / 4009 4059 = 1.44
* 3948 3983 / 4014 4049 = 1.42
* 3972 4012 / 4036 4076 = 1.11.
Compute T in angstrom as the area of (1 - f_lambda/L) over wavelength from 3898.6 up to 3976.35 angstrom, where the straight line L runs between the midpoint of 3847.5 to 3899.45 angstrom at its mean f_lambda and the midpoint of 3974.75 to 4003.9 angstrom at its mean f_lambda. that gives 9.5 angstrom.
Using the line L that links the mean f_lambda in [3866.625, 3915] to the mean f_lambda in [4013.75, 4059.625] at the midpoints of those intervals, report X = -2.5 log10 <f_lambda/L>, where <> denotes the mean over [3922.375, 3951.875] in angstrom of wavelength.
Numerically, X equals 0.18 mag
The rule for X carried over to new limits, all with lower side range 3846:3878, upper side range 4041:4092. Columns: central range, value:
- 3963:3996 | 0.15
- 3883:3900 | 0.09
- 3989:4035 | -0.09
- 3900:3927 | 0.01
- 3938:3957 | 0.10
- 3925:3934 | 0.29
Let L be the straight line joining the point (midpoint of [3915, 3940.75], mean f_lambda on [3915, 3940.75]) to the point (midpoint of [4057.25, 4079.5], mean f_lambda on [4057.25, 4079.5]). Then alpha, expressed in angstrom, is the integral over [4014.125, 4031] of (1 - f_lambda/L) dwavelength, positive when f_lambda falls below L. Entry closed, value -3.4 angstrom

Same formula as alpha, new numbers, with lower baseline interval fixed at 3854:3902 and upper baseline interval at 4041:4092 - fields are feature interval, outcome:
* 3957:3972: 3.6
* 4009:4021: -1.4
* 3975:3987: 0.8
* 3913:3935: 1.7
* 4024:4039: -1.2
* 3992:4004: -1.0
